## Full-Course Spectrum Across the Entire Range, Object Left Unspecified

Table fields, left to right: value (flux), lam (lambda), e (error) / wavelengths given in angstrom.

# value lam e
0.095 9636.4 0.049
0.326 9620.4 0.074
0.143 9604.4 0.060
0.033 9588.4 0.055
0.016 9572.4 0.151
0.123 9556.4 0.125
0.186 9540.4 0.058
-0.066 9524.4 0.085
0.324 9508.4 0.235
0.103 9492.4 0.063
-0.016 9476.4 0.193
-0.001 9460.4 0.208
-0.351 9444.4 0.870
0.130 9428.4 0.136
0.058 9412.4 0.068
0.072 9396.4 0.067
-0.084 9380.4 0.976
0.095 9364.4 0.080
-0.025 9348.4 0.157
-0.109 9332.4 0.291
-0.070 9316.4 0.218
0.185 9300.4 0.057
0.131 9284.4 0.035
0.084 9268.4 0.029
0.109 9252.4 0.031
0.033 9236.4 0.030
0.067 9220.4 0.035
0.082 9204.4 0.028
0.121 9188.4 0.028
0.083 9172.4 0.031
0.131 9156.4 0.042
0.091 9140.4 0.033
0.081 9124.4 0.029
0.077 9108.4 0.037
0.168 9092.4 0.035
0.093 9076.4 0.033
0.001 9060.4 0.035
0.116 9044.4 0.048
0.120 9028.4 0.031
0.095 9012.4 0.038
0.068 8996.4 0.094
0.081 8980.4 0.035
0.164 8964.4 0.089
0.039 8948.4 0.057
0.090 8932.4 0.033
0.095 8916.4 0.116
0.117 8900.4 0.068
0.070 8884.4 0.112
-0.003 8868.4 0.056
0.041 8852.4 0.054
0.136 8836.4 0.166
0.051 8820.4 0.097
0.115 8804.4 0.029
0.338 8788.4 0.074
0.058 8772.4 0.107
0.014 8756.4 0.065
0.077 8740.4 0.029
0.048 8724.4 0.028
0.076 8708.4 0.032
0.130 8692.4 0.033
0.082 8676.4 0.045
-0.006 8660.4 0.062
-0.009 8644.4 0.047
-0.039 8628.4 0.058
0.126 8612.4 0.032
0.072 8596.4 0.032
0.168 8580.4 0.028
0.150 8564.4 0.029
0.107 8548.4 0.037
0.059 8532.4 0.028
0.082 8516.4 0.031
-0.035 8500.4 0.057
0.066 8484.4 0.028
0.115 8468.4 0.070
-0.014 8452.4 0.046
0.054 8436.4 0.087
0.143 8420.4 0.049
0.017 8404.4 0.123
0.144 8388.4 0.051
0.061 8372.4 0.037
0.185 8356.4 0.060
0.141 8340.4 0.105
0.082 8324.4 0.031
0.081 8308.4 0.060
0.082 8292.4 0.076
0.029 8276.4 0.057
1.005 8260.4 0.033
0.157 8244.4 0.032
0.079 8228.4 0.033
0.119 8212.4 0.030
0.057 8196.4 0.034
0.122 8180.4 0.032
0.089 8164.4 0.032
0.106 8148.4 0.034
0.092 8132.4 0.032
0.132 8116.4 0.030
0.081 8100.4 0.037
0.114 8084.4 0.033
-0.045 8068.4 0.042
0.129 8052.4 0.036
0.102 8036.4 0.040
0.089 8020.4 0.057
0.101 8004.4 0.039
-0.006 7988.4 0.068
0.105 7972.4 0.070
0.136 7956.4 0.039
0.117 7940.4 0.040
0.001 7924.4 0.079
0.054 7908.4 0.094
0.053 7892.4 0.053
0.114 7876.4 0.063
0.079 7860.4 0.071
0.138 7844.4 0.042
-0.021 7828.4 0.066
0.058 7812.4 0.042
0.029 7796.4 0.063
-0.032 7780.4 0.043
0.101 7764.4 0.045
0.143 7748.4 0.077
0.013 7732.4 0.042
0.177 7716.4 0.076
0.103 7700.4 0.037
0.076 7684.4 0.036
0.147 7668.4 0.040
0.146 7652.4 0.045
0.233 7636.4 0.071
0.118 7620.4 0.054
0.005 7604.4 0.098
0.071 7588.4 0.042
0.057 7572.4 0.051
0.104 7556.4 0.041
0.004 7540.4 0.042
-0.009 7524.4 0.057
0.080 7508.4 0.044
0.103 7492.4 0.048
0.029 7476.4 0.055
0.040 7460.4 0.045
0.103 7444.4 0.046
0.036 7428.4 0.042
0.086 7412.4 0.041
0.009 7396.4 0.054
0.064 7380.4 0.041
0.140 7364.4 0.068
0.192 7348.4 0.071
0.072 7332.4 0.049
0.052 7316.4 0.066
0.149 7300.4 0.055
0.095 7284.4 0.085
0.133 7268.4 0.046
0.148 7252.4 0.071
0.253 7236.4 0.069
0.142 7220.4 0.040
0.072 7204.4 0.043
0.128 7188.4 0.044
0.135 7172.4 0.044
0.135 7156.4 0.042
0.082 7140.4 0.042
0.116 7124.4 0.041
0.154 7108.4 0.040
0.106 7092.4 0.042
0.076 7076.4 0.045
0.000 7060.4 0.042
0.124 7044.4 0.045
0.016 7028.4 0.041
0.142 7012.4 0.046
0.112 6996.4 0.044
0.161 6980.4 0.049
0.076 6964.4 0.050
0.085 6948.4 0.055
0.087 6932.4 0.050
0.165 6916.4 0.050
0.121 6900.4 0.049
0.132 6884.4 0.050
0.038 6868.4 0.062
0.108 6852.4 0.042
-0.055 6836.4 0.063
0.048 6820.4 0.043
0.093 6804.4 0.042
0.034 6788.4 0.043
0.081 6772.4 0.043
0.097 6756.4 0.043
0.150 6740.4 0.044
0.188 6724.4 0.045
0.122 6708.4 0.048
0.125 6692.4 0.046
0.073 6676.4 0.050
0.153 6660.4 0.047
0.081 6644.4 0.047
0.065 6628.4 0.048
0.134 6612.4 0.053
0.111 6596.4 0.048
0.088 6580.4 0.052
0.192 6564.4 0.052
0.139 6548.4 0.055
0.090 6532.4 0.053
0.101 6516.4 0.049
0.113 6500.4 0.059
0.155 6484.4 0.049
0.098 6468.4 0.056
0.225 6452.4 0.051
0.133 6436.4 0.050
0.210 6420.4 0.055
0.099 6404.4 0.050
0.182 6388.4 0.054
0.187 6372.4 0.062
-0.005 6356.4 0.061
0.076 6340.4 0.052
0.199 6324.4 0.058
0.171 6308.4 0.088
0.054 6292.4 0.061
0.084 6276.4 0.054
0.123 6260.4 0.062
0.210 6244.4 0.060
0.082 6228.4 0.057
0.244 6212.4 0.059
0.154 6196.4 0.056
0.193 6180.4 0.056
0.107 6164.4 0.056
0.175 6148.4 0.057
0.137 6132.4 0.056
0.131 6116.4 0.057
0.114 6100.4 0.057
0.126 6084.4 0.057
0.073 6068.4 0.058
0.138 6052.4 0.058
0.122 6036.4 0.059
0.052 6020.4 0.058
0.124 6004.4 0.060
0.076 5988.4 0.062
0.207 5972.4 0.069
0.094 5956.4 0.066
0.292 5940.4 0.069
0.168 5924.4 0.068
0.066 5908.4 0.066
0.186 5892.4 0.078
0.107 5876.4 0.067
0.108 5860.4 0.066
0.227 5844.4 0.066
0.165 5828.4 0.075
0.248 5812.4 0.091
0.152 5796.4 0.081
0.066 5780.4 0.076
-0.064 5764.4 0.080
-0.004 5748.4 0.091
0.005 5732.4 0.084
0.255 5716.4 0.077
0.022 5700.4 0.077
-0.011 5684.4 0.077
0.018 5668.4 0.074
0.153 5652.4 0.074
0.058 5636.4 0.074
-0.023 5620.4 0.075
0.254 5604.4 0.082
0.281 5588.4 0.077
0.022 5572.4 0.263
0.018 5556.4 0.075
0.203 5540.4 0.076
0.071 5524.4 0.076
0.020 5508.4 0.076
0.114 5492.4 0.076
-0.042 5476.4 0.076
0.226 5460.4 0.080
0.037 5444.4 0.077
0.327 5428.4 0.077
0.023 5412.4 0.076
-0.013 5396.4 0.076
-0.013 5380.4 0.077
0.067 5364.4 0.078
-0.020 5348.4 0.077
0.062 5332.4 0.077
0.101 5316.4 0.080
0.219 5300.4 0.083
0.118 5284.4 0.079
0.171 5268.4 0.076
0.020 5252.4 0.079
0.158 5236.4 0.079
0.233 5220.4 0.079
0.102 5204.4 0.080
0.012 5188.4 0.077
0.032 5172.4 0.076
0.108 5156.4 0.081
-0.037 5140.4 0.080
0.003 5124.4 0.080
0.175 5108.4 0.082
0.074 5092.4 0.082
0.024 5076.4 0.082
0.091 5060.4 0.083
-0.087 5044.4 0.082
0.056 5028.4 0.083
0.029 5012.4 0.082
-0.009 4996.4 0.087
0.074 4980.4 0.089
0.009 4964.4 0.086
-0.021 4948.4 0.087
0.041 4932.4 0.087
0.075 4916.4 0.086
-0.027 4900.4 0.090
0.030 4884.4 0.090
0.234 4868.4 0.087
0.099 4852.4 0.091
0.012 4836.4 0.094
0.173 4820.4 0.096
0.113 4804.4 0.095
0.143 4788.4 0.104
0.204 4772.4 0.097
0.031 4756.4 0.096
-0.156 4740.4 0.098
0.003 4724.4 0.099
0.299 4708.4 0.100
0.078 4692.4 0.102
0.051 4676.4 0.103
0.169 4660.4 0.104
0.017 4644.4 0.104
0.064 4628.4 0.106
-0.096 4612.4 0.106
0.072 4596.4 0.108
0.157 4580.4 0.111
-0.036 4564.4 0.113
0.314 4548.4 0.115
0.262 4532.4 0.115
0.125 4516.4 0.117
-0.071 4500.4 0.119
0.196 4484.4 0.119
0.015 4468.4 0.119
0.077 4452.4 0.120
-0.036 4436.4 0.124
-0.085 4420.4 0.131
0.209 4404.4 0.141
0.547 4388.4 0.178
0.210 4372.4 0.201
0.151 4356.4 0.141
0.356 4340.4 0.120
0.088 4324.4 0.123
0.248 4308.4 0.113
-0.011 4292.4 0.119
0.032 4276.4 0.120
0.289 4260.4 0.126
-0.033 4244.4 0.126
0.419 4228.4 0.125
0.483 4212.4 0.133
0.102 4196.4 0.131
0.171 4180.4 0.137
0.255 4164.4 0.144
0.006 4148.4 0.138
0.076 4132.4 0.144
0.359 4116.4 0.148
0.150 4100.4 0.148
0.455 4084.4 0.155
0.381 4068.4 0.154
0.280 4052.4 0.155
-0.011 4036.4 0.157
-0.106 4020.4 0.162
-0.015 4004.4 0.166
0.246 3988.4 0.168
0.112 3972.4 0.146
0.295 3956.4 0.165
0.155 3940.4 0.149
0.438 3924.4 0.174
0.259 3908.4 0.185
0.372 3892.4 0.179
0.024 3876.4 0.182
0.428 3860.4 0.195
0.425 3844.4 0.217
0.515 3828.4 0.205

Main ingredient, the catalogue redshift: 1.22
